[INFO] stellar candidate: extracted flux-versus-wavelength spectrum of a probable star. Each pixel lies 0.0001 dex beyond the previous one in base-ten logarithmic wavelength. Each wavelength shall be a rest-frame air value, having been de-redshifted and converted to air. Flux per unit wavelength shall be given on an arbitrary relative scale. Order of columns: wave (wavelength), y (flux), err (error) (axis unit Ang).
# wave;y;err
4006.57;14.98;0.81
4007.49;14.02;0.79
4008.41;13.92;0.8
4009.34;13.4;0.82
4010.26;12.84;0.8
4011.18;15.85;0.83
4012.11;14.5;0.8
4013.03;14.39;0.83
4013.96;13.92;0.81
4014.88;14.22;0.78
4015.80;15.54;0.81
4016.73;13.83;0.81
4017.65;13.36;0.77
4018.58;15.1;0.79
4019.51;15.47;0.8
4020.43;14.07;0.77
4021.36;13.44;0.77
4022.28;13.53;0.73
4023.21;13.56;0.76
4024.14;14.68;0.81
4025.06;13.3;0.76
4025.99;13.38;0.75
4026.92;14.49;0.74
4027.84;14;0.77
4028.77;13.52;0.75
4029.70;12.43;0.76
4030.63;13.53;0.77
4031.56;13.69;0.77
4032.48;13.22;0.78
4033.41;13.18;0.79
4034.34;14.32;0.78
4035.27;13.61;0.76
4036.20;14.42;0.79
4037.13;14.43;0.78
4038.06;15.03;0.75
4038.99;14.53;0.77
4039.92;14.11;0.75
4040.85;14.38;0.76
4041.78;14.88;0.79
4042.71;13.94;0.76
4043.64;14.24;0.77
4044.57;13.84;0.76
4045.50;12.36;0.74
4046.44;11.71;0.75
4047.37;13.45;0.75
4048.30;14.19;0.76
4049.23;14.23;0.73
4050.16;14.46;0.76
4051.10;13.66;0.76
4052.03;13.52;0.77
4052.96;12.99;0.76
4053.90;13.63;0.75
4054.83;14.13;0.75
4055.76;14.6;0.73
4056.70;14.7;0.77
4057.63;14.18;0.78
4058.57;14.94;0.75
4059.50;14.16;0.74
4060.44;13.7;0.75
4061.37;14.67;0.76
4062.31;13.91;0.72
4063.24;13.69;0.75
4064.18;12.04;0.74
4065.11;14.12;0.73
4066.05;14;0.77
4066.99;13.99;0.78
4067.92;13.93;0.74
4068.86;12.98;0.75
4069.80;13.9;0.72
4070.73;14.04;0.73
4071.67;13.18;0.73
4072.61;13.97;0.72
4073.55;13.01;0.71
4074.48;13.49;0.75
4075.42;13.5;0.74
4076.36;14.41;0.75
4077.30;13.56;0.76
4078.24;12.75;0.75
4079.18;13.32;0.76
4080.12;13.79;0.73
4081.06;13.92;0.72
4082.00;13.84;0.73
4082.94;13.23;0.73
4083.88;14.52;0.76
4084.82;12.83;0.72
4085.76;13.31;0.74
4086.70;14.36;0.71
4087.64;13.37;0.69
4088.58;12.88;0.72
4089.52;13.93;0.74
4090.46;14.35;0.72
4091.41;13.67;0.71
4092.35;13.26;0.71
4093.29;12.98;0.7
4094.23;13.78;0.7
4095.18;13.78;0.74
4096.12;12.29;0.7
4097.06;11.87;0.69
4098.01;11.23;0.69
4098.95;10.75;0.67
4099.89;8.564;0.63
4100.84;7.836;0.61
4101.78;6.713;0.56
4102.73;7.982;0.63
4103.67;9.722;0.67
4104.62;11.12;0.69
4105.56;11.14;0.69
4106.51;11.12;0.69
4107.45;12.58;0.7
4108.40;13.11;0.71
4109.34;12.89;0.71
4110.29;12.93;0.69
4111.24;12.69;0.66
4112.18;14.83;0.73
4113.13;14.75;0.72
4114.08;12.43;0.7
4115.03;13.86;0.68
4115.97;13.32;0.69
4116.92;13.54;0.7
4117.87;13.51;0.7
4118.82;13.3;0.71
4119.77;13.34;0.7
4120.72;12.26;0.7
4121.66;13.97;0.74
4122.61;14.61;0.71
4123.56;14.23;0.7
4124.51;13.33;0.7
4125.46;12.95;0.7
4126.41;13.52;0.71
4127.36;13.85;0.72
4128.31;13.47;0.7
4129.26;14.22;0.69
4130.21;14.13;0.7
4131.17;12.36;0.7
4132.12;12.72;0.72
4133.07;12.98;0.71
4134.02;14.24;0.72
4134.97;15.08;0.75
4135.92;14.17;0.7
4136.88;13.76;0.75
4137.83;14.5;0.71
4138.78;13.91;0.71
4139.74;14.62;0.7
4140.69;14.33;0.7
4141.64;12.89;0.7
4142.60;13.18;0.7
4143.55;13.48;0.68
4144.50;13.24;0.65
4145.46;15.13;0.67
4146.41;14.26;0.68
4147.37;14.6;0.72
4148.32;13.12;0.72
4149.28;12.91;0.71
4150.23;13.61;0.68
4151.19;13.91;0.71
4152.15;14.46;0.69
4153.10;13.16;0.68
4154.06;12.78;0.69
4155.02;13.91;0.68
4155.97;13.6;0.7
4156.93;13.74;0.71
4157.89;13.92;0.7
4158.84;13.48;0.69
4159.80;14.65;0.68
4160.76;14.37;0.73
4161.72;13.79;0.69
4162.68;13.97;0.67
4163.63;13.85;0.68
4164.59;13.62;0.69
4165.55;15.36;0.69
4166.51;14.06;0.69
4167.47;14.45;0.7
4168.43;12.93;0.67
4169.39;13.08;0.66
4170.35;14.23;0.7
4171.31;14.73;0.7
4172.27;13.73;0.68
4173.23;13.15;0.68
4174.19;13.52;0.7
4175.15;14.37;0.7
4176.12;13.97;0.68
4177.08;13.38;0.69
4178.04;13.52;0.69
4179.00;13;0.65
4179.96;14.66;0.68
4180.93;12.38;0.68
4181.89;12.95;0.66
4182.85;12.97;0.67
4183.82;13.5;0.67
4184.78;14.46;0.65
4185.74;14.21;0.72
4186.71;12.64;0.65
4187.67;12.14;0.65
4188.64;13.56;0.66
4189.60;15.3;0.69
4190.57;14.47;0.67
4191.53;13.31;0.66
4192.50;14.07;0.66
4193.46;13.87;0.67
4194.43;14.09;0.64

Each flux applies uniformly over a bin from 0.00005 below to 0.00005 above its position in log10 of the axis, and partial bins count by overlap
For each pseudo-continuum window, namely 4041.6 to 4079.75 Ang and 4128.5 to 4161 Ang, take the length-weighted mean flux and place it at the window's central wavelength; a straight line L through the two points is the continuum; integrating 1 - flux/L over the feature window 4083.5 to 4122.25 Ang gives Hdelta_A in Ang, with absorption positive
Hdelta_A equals 3.7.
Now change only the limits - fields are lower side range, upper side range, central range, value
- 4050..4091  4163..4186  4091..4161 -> 3.5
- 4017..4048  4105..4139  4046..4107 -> 2.8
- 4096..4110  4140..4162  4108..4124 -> -2.9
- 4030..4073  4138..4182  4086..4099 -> 0.7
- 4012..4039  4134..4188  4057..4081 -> 0.3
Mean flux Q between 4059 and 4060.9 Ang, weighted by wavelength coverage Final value 13.9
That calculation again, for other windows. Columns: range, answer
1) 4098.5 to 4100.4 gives 9.6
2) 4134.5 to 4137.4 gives 14.3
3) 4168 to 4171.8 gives 13.8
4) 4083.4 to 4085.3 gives 13.7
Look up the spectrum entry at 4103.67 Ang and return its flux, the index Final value 9.722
